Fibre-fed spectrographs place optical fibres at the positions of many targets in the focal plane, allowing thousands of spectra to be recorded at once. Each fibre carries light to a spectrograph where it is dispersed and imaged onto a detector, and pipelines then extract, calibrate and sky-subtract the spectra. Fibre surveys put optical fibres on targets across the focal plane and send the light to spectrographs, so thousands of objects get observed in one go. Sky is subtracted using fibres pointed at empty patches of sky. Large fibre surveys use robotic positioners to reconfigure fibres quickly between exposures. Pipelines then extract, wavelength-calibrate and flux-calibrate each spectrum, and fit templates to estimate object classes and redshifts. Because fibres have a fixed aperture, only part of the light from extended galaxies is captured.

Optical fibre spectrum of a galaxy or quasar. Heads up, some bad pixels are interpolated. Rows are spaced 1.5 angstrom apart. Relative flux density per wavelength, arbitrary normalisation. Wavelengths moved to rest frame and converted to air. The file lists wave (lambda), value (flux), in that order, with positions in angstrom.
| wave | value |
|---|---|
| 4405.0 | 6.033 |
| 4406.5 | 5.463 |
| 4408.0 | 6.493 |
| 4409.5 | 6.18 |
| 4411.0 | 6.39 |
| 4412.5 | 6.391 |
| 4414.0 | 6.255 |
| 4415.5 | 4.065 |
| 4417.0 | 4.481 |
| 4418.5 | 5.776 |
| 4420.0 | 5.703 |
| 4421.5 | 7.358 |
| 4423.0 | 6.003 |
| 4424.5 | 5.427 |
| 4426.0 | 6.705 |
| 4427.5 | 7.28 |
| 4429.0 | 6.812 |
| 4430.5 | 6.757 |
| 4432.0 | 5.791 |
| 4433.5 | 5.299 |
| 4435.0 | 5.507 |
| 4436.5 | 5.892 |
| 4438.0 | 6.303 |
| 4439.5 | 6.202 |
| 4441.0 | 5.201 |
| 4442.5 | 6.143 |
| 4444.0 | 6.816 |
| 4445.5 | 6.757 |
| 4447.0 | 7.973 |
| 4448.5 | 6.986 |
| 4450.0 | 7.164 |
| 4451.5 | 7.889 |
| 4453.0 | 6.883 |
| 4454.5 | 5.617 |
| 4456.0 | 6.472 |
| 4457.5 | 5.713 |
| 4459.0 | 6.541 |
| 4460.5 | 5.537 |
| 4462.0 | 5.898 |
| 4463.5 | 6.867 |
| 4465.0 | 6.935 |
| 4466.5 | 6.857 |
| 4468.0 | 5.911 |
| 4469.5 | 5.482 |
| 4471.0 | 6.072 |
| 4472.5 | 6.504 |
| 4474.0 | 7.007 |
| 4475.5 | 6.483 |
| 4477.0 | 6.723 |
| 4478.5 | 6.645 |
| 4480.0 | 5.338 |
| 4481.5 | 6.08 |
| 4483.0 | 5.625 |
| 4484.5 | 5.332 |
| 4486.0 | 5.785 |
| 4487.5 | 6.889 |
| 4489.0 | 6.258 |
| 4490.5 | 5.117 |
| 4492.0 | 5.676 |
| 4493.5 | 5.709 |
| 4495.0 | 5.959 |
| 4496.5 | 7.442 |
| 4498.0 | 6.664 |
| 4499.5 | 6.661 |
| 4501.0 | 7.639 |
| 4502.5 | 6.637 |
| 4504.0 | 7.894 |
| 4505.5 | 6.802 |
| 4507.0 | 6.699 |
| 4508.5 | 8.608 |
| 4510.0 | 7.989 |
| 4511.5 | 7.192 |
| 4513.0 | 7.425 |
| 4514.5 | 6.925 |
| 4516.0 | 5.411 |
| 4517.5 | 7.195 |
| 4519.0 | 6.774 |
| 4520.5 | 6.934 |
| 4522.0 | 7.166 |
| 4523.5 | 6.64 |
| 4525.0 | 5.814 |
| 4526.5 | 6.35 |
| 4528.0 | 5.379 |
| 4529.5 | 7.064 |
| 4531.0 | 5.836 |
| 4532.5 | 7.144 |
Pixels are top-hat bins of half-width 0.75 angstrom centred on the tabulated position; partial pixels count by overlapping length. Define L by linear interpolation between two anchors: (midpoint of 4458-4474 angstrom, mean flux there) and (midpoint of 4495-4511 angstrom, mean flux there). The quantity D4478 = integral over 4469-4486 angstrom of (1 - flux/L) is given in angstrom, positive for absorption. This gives 1.2 angstrom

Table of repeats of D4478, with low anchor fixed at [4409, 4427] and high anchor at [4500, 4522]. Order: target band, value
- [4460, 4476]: 0.6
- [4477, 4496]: 2.5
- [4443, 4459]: -1.2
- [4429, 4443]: 0.5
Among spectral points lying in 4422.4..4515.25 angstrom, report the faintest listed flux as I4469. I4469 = 5.117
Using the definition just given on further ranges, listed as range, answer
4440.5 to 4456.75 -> 5.201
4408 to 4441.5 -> 4.065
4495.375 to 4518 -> 5.411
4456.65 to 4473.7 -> 5.482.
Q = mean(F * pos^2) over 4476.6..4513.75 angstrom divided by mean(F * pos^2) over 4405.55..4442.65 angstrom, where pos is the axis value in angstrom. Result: 1.1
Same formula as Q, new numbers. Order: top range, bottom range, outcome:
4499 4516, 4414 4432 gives 1.25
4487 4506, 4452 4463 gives 1.08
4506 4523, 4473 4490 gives 1.17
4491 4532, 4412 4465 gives 1.12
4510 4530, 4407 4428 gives 1.16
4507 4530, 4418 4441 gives 1.16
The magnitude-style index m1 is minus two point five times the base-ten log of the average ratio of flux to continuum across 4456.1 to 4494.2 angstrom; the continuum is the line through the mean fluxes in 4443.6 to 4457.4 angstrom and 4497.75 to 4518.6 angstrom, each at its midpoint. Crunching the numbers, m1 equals 0.144 mag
